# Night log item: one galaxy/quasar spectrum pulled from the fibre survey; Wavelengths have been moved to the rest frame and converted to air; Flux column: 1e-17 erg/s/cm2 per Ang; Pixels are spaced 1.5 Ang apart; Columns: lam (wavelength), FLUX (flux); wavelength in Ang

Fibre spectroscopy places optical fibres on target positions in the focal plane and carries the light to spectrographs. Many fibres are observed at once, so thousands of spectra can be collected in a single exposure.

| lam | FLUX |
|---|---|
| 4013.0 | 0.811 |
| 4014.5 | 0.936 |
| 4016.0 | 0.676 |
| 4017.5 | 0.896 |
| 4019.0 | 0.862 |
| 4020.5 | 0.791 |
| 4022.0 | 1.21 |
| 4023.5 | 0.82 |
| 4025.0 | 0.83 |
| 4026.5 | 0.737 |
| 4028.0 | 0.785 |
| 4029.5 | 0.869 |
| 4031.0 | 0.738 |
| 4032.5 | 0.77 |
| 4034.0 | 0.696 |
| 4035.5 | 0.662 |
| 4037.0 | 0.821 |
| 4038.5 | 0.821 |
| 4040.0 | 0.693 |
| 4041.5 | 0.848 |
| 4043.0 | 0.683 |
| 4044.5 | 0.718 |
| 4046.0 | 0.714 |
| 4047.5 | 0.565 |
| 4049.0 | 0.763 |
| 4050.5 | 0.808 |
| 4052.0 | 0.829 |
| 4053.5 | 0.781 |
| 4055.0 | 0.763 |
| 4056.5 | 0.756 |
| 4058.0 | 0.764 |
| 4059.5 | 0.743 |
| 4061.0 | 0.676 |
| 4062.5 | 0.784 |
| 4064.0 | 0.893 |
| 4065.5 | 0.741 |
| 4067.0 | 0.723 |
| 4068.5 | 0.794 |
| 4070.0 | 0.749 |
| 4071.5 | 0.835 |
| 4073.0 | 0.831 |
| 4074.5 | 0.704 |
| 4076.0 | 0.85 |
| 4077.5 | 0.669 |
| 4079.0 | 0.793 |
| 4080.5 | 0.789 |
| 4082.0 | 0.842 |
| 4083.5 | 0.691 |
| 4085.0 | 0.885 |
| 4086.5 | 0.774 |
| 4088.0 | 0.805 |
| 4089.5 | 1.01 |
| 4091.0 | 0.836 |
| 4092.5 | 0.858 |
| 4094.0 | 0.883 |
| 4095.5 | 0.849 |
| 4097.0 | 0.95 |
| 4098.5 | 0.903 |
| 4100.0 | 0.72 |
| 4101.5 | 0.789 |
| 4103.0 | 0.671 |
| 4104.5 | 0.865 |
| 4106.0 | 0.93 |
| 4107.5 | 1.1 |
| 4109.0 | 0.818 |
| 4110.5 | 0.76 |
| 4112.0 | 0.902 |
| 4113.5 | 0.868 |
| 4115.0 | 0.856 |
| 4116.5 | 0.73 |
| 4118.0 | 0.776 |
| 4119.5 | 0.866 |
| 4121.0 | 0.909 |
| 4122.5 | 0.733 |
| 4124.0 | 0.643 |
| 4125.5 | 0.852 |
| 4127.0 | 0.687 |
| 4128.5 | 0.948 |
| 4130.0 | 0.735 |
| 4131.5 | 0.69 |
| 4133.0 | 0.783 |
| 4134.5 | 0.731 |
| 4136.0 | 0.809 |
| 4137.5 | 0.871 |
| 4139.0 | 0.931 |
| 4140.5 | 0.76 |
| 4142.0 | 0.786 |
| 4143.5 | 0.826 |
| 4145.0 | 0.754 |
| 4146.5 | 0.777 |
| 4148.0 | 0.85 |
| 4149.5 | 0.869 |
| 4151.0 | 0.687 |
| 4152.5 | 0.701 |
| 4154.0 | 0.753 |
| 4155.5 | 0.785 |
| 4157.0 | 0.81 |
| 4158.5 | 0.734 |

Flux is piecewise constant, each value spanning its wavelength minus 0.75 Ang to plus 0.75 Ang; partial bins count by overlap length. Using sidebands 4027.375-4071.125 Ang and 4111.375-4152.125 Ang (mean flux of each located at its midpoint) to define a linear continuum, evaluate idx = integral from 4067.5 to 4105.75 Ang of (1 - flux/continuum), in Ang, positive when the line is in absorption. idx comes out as -1.9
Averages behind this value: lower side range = 0.757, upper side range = 0.8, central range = 0.815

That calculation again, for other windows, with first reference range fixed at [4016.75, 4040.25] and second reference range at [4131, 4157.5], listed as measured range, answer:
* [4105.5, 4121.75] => -1.4 Ang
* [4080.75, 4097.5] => -1.0 Ang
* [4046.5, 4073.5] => 1.4 Ang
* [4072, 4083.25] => 0.3 Ang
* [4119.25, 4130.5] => 0.0 Ang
